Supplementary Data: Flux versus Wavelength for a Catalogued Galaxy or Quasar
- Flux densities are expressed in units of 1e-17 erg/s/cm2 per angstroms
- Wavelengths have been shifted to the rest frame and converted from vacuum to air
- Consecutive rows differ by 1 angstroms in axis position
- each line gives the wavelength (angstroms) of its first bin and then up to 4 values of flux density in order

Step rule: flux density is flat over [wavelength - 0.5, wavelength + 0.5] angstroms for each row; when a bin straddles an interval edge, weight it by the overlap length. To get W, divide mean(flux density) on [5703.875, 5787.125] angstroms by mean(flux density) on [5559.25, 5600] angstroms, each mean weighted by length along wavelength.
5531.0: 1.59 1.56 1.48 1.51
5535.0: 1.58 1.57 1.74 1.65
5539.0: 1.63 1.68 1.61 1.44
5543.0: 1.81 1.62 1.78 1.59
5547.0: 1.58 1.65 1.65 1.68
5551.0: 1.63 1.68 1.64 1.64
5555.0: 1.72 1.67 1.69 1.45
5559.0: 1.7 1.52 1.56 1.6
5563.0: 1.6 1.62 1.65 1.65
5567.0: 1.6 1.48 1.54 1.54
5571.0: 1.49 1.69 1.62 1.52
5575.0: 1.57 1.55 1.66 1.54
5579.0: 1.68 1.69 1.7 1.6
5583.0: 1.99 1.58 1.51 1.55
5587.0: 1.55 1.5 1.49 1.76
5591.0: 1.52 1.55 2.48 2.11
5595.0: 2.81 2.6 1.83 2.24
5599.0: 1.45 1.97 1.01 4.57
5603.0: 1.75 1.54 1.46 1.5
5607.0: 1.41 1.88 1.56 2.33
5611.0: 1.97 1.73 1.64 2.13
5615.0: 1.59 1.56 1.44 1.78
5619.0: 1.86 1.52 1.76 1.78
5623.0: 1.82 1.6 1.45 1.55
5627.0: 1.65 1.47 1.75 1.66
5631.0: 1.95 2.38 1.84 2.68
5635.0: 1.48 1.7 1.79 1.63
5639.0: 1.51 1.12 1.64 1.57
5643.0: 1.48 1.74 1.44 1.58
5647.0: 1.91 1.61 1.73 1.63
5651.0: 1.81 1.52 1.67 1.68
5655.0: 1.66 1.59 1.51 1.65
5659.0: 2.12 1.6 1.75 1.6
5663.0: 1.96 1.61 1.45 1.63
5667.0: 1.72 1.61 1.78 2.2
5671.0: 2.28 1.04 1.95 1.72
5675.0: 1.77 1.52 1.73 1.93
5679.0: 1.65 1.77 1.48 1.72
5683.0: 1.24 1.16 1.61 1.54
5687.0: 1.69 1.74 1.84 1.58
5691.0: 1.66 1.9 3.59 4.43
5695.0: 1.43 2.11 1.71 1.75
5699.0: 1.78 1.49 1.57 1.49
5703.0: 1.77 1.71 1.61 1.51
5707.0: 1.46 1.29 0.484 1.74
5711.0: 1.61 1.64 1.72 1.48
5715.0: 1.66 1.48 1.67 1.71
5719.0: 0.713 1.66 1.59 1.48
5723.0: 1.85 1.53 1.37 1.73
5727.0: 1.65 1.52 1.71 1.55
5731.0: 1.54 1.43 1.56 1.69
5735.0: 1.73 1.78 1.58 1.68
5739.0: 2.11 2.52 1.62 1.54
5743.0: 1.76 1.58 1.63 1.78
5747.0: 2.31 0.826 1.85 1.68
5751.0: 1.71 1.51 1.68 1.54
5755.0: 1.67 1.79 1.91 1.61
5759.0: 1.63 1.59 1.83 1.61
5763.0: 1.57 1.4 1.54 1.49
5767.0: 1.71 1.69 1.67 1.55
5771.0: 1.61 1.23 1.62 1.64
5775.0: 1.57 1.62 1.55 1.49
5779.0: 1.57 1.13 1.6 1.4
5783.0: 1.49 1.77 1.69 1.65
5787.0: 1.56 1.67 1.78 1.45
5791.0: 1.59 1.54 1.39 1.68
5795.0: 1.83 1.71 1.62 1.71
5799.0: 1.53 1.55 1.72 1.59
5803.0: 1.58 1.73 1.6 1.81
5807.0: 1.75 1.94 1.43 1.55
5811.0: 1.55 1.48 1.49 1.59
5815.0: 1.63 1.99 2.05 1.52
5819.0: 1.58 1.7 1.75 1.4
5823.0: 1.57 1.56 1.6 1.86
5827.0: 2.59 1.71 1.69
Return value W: 0.9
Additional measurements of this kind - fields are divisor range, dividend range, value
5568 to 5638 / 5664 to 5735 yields 0.95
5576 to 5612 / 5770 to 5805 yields 0.86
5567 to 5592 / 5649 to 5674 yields 1.07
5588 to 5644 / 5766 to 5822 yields 0.90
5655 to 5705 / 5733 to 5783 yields 0.92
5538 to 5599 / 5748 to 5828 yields 0.97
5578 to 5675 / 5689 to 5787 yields 0.95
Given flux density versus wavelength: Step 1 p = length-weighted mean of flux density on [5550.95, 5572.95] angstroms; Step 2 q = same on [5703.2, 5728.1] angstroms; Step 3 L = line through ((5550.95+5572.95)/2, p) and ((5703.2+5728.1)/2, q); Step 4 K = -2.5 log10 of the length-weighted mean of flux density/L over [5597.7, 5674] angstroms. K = -0.11 mag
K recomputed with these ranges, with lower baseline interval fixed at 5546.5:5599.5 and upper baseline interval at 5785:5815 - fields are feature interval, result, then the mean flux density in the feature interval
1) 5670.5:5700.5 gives -0.11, 1.83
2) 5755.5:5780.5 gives 0.03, 1.58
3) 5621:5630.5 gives 0.02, 1.64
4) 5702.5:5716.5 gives 0.10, 1.51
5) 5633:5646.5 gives 0.01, 1.65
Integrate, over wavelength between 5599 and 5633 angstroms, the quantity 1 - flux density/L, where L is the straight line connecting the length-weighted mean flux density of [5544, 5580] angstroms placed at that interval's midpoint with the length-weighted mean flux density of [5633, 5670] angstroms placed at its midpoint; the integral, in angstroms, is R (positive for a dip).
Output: -2.7 angstroms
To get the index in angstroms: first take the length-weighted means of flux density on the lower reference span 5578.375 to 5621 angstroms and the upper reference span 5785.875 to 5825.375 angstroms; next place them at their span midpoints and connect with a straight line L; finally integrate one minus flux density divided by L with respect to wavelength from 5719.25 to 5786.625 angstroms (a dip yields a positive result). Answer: 2.26 angstroms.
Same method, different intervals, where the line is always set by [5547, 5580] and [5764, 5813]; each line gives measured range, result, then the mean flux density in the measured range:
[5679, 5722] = -2.2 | 1.68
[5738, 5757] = -1.6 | 1.73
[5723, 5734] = 0.1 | 1.58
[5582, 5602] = -3.4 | 1.88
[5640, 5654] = -0.2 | 1.62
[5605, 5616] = -1.0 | 1.75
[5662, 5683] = -1.4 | 1.71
